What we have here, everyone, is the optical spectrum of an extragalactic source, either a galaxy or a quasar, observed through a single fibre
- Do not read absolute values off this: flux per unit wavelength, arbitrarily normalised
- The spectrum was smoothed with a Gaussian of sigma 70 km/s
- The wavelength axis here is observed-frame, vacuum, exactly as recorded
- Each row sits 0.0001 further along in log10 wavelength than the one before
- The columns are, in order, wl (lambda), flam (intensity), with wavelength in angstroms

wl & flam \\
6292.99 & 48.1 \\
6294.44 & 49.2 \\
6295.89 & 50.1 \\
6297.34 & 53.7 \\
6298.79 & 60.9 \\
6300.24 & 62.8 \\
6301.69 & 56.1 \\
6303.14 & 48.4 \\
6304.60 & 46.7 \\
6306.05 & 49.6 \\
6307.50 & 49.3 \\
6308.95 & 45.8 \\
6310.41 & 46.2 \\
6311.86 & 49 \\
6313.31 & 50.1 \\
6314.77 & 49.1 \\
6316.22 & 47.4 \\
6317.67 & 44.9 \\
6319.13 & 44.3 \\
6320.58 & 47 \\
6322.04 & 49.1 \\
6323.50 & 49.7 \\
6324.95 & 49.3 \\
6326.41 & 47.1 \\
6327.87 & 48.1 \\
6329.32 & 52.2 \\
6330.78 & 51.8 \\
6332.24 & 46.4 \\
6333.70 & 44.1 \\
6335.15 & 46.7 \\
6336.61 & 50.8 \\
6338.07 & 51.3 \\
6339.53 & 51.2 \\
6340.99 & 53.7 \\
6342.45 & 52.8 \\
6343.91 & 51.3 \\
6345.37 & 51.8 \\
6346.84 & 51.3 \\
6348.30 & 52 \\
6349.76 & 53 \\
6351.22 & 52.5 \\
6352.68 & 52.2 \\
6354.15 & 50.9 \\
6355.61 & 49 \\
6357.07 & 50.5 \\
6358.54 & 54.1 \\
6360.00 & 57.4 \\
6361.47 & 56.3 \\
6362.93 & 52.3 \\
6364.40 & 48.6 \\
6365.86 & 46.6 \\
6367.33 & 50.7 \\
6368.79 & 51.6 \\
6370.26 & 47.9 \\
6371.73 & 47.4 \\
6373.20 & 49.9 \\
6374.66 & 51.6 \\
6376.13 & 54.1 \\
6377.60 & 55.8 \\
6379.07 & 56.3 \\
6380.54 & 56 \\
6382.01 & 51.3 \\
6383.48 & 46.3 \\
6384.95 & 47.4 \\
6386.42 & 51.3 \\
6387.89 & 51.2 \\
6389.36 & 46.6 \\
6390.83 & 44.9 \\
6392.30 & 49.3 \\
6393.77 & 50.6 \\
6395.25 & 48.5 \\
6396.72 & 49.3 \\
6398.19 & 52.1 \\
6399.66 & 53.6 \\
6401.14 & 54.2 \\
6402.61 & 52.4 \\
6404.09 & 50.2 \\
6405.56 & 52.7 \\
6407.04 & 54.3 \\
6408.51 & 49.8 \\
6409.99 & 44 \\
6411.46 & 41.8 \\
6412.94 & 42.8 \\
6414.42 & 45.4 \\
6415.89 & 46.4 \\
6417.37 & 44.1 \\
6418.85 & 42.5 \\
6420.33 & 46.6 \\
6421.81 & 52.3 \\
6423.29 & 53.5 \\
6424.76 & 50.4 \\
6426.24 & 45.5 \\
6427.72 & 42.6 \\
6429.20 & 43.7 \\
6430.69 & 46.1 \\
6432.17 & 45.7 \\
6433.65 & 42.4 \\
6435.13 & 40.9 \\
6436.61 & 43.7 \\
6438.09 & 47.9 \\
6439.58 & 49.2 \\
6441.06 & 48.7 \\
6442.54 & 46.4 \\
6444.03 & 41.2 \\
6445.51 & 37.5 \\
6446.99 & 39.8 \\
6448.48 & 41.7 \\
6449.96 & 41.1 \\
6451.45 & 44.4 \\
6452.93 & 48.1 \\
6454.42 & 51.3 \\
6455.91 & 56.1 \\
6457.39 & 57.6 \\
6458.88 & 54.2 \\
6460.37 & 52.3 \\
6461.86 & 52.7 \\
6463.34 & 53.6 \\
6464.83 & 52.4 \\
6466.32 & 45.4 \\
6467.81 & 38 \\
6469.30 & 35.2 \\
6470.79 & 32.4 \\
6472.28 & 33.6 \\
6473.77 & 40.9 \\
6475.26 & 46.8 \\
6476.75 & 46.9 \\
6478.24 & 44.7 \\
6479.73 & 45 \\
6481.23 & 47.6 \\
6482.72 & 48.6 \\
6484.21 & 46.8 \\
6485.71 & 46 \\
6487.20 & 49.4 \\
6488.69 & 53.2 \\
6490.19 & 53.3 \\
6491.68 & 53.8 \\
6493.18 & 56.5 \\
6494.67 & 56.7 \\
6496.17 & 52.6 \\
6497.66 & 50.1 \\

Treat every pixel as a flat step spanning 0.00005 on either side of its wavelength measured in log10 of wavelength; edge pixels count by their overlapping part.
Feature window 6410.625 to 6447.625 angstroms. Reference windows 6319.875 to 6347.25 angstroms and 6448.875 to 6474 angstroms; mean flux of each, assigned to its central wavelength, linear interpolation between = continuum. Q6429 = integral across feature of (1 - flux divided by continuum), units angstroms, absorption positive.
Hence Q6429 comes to 1.7 angstroms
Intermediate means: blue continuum 49.7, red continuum 46.5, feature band 45.1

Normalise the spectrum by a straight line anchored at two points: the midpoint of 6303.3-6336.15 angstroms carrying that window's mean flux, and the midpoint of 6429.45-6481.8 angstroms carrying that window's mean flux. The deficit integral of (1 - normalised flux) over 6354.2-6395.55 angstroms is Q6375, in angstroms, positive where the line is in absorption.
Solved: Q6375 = -3.5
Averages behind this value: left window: 47.9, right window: 45.4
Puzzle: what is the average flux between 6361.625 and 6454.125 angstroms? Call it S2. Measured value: 48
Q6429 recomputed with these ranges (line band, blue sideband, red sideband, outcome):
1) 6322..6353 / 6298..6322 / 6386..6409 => -0.17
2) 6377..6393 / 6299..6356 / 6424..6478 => -0.89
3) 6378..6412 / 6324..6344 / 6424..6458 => -2.03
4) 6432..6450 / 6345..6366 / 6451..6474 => 1.64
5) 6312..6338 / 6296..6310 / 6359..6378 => 1.91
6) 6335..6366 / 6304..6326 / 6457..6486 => -2.91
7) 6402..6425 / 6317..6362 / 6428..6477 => -0.45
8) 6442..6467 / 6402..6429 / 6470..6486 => -1.70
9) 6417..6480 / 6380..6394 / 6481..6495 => 5.94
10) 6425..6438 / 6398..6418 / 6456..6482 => 0.94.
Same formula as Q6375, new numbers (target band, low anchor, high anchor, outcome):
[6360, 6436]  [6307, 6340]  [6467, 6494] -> -3.33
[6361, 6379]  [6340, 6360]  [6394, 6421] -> -0.13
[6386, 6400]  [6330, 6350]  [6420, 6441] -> -0.41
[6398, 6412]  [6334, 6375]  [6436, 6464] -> -0.33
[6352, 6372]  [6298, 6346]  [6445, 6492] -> -0.91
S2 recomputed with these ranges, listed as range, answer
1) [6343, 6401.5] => 51.2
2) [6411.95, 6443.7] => 45.9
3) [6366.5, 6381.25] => 52.1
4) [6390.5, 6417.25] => 49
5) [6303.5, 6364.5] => 49.9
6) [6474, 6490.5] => 47.7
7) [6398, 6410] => 51.9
